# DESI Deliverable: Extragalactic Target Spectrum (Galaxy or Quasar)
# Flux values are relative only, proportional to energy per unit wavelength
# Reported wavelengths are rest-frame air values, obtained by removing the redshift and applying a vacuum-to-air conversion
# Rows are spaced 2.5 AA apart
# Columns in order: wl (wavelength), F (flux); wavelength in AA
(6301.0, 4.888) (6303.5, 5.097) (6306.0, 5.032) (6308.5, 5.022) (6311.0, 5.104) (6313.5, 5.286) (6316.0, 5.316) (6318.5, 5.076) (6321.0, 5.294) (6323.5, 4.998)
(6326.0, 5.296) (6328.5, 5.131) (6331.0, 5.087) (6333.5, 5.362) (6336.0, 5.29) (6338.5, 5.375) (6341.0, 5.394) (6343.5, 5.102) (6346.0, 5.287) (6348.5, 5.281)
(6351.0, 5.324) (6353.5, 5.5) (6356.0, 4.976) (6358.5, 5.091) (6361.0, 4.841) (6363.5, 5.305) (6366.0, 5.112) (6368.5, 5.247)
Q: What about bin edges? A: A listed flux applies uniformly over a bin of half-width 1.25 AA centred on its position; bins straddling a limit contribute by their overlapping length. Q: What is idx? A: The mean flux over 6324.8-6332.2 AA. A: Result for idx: 5.17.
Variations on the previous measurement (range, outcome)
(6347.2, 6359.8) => 5.23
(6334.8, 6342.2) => 5.35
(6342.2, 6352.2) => 5.25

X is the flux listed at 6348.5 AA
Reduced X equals 5.281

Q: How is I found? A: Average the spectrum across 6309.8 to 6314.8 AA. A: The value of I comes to 5.2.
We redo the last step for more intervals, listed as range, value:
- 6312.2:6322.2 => 5.24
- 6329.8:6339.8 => 5.28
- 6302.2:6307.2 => 5.06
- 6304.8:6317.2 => 5.15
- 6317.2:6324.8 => 5.13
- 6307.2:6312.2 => 5.06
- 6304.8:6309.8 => 5.03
